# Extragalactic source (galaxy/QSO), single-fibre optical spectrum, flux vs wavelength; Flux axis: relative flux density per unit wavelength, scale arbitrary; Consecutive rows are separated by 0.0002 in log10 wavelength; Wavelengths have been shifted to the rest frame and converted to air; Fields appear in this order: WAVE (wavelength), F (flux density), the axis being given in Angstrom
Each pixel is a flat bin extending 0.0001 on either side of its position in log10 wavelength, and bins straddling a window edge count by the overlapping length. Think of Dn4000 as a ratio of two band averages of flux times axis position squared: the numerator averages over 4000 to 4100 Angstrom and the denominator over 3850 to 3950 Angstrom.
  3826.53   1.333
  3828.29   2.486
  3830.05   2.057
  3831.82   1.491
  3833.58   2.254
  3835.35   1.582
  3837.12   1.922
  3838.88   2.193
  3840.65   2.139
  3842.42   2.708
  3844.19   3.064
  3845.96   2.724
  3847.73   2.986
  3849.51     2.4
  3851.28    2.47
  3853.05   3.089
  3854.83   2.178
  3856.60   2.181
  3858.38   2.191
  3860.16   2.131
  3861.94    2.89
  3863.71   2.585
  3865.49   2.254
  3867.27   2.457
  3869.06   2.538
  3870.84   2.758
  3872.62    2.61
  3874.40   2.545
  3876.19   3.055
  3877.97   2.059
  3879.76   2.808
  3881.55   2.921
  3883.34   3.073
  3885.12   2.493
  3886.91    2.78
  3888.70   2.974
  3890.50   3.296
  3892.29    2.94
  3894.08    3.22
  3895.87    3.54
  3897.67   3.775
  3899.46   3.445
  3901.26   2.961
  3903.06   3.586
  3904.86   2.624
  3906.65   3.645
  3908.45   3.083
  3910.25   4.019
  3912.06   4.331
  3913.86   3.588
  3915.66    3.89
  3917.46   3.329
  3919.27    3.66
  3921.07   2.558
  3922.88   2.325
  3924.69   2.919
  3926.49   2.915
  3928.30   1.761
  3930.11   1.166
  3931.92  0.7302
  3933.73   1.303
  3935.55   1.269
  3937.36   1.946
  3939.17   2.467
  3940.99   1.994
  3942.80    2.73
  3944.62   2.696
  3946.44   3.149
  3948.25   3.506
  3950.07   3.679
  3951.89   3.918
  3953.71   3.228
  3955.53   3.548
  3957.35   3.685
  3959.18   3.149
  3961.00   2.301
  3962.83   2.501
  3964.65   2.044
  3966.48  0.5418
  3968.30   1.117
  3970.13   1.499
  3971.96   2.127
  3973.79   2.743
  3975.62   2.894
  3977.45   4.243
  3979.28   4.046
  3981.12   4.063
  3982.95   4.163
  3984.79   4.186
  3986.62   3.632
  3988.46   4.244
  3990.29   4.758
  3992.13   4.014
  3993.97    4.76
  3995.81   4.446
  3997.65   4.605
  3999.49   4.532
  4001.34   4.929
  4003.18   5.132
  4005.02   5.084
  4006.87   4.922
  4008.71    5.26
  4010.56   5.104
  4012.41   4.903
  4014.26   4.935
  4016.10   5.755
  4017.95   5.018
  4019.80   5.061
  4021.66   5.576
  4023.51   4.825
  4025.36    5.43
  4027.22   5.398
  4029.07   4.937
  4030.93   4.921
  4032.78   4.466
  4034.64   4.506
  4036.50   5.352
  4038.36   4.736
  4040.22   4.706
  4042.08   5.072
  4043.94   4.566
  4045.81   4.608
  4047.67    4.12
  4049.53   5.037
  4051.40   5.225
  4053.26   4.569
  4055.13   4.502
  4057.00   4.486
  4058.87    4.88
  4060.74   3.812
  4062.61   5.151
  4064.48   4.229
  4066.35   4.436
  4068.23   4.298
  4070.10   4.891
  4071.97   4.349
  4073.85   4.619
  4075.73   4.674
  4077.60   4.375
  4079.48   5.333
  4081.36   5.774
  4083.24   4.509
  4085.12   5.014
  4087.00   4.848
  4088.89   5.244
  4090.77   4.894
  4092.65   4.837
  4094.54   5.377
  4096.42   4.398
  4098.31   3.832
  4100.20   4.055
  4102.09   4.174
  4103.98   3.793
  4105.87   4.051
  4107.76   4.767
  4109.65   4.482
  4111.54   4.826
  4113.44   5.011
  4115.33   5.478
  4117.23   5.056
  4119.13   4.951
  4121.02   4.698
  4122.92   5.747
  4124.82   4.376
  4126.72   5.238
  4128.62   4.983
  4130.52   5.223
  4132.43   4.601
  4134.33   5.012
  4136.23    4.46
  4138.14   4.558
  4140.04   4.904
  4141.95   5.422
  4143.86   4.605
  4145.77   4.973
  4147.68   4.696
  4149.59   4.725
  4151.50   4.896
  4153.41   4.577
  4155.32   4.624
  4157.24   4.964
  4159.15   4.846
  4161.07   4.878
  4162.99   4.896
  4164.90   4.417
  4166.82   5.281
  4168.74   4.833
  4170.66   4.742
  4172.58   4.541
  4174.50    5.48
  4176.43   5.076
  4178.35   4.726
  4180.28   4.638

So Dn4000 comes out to 1.89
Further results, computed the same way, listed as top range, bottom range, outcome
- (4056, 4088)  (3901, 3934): 1.76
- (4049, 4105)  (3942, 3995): 1.52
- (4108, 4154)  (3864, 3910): 1.87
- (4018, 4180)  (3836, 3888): 2.11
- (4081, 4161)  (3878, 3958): 1.81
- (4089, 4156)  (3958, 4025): 1.27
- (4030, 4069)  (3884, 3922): 1.51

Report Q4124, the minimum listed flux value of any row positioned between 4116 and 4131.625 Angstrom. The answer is 4.376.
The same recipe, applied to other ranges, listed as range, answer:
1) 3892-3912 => 2.624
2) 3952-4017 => 0.5418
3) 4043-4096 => 3.812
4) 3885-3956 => 0.7302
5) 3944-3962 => 2.301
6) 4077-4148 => 3.793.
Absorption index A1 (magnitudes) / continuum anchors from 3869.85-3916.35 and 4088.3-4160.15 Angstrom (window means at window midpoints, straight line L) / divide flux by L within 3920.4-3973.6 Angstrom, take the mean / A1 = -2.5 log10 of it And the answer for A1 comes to 0.43 mag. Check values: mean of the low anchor 3.15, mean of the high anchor 4.77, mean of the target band 2.38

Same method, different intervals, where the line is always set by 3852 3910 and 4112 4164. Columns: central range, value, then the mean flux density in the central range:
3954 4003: 0.06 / 3.44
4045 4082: -0.09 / 4.66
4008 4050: -0.23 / 4.97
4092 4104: 0.05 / 4.38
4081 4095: -0.12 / 5.02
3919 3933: 0.42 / 2.18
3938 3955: 0.12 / 3.04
